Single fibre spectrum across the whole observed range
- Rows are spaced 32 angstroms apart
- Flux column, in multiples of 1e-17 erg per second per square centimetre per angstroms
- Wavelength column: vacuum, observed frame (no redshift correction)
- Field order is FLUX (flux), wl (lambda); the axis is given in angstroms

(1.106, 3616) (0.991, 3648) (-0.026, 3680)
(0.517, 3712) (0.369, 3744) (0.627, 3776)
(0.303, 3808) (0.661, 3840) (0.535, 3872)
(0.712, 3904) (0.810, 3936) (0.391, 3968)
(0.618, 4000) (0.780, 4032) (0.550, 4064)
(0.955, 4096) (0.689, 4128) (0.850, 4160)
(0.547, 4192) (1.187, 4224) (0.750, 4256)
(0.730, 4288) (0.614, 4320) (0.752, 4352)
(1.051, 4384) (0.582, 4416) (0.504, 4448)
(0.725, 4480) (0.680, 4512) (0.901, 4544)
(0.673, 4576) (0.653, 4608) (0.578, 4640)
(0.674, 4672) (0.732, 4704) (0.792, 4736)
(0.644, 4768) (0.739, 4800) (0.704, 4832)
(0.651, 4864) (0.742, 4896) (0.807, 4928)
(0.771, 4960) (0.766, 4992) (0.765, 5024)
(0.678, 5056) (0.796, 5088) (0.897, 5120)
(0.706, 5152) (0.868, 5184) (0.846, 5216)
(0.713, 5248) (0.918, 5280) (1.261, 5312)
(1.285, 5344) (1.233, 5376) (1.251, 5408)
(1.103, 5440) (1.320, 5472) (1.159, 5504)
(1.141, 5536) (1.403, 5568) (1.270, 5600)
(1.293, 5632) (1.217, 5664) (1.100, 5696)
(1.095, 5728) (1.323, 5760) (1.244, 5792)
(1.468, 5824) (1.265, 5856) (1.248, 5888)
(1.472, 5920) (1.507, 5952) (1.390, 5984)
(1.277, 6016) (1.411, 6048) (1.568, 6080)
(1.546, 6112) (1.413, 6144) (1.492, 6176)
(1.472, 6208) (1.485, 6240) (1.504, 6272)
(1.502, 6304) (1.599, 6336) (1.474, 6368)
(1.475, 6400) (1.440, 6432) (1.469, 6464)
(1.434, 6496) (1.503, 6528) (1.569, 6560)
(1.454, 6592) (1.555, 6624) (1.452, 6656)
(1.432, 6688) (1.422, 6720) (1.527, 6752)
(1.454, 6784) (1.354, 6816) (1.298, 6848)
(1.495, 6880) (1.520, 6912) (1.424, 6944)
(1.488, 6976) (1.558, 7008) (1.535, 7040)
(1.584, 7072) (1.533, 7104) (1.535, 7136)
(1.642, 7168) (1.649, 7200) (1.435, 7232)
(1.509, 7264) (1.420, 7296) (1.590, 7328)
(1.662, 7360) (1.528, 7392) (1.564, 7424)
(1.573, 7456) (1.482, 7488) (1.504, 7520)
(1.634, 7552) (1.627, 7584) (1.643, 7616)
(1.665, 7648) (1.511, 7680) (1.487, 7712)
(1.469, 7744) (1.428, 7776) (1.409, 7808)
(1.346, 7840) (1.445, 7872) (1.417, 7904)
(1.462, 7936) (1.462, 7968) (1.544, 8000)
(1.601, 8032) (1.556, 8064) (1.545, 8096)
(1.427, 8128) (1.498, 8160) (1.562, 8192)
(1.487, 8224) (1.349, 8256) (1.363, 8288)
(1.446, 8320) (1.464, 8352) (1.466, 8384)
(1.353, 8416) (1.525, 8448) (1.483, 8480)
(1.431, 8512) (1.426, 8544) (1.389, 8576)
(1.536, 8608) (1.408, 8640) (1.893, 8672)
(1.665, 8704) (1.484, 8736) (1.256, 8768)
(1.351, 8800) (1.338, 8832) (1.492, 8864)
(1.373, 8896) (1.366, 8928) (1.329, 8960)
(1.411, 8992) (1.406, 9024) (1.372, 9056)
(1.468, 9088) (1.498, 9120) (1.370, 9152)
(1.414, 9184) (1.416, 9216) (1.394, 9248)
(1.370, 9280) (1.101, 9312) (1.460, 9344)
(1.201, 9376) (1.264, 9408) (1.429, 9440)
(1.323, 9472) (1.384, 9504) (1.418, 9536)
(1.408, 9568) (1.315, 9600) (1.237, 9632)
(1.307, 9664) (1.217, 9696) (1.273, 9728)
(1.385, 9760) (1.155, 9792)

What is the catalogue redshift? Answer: 0.321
